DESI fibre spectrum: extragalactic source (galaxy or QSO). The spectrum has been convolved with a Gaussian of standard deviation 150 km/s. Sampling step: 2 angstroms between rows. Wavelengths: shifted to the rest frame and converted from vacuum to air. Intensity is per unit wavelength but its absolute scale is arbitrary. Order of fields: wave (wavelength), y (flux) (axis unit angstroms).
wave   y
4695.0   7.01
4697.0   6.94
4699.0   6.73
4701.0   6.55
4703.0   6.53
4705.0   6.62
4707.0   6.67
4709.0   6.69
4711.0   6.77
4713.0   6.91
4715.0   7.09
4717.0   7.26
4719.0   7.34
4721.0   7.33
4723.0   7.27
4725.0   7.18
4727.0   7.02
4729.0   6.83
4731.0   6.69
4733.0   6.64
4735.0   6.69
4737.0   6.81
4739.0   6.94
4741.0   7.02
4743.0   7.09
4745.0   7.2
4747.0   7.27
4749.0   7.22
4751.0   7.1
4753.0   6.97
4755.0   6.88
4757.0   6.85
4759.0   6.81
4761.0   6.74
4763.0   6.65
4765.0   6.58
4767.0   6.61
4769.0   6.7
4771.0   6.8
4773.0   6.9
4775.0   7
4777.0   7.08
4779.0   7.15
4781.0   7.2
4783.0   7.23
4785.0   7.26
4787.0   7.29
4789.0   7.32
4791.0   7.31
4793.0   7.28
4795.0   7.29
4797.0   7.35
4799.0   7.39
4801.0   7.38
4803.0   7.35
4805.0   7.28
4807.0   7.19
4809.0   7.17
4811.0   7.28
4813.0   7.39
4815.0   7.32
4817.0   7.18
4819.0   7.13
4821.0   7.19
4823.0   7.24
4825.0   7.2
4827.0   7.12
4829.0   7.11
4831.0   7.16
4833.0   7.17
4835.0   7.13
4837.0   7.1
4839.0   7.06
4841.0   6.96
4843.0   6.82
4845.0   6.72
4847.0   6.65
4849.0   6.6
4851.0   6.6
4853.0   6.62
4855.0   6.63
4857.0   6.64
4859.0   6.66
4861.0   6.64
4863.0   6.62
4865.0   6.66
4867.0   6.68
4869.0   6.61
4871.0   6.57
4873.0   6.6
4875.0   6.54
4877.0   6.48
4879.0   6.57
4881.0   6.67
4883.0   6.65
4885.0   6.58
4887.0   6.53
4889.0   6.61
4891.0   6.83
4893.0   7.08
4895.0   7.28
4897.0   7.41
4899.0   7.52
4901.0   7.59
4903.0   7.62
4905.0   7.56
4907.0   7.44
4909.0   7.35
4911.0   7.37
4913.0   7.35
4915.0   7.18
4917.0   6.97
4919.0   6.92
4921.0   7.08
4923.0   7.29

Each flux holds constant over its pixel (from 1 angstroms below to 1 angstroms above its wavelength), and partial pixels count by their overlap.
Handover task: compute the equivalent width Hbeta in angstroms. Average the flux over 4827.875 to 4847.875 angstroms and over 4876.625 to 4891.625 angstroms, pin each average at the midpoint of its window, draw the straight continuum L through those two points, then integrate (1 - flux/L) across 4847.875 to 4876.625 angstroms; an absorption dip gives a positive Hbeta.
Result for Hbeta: 0.7 angstroms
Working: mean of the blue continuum 6.99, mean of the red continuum 6.62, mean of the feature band 6.62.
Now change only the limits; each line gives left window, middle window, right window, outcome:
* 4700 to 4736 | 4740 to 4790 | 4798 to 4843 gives 0.3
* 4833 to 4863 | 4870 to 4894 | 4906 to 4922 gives 1.2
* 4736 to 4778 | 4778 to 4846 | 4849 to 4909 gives -3.1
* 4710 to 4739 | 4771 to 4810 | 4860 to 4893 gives -2.2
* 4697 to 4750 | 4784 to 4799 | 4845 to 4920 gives -0.8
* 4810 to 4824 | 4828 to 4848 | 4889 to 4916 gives 0.8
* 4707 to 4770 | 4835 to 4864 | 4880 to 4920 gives 1.3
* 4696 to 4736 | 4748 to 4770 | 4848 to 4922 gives 0.2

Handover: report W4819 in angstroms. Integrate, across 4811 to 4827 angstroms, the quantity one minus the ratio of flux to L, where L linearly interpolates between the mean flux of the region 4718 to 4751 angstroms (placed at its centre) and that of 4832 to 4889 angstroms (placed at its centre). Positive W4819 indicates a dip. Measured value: -1.0 angstroms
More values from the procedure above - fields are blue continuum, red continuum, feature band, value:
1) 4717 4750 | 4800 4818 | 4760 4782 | 0.9 angstroms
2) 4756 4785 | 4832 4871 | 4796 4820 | -1.6 angstroms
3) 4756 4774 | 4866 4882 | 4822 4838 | -1.2 angstroms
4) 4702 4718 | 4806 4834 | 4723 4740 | 0.0 angstroms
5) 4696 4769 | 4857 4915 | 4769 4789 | -0.5 angstroms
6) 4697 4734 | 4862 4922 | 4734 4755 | -0.4 angstroms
